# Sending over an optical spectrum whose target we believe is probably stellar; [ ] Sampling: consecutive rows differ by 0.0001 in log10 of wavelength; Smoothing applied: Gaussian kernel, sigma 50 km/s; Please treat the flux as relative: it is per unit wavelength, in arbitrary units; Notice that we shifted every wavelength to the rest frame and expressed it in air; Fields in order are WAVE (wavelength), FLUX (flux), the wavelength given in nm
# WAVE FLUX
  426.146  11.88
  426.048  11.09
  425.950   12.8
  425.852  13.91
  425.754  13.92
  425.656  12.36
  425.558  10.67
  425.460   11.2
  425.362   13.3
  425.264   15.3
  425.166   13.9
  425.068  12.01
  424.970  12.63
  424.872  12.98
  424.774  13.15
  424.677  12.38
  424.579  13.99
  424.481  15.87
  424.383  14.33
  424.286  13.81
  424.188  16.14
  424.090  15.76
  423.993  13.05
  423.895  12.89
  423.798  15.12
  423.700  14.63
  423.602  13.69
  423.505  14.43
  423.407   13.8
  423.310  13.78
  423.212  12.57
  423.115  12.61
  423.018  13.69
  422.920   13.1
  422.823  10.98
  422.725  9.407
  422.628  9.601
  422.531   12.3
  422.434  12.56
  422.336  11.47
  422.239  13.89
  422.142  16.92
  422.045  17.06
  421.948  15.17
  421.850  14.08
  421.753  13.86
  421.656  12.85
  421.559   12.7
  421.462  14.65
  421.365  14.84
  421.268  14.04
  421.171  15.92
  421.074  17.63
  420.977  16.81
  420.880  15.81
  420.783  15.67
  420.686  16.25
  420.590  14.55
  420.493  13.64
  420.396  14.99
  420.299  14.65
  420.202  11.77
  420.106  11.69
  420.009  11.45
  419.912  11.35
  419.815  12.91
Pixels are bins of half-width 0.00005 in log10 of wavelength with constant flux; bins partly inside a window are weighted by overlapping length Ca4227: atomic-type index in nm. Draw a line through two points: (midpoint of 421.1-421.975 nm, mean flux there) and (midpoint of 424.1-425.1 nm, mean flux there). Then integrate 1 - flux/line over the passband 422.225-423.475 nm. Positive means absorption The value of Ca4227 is 0.16 nm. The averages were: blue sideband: 14.3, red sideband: 13.8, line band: 12.3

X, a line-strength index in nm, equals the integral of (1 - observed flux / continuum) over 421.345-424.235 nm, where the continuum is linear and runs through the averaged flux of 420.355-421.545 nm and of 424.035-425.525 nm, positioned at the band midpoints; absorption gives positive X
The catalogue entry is 0.20 nm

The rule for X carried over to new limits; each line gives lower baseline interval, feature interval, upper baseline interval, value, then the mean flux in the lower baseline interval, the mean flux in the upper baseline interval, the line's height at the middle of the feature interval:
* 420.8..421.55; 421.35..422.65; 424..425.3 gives 0.12 nm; 15.5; 14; 15.1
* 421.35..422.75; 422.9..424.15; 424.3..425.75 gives -0.05 nm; 13.5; 13.2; 13.3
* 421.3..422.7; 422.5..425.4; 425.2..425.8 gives -0.05 nm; 13.6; 12.8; 13.2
